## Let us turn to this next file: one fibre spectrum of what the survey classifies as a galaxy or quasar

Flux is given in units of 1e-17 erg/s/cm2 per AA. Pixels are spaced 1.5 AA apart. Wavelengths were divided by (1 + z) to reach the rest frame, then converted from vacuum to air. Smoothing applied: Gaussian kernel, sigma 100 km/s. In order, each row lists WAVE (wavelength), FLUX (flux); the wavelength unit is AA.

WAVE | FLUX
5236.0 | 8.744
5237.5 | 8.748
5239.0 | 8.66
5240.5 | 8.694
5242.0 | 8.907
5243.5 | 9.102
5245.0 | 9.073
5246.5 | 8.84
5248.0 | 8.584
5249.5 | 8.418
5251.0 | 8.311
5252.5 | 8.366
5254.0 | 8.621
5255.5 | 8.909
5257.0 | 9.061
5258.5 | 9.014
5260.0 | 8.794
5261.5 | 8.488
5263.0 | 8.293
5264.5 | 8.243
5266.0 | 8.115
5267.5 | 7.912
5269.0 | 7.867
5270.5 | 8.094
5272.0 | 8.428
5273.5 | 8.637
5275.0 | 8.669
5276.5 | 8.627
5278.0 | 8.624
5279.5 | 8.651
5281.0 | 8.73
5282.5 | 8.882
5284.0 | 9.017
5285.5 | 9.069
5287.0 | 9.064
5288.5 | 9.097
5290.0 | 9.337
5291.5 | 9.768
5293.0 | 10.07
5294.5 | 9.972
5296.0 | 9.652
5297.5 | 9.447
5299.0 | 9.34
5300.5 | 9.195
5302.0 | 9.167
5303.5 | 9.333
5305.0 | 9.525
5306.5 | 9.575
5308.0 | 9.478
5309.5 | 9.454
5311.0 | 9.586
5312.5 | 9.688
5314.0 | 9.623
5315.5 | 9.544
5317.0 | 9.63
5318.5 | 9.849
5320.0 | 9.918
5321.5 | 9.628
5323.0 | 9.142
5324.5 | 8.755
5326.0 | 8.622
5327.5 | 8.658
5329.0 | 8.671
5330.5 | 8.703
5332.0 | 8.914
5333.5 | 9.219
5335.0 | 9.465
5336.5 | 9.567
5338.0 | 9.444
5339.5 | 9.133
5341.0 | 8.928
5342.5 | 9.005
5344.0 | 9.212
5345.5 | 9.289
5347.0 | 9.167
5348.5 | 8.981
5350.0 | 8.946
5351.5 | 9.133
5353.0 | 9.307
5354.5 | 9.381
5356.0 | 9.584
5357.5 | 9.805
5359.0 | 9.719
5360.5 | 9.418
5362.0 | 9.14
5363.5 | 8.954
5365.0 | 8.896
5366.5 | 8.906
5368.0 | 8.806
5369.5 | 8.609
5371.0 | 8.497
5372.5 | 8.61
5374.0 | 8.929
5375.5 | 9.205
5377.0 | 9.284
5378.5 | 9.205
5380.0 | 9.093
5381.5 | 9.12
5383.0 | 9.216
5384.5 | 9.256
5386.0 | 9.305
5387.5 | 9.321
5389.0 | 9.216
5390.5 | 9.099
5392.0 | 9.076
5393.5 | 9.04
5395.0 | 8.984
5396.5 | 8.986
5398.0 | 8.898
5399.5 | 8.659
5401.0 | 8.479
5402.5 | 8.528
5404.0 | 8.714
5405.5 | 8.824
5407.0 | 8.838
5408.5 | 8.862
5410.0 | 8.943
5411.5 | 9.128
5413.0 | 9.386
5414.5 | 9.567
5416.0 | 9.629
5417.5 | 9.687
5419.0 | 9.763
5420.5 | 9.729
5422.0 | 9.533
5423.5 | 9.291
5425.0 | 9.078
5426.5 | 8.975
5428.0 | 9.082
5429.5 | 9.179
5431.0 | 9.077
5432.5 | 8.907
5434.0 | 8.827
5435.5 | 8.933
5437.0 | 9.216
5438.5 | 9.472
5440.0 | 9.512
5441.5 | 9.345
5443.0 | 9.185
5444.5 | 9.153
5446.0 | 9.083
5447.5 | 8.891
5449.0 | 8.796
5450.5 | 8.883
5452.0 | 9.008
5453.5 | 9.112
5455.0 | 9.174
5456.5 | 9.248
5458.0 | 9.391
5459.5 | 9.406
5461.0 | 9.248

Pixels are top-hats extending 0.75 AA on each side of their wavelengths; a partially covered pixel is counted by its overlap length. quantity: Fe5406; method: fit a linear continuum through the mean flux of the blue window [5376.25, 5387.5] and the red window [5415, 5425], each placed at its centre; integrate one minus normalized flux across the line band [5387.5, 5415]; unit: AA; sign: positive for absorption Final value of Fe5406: 1.3 AA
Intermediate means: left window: 9.22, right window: 9.56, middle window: 8.96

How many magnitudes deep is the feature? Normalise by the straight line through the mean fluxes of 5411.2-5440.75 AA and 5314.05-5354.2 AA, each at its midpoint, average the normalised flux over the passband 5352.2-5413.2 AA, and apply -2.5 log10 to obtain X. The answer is 0.02 mag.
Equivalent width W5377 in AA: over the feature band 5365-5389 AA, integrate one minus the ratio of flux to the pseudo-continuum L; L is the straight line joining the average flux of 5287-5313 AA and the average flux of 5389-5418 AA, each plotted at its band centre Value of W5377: 0.3 AA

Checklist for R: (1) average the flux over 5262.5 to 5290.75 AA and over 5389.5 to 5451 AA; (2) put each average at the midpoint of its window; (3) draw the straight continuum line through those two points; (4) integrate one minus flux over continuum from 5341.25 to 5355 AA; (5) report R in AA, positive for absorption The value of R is -0.5 AA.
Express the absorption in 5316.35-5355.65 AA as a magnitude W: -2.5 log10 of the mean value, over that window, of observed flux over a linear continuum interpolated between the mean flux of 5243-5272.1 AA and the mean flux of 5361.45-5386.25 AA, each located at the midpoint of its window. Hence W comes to -0.04 mag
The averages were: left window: 8.52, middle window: 9.18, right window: 8.99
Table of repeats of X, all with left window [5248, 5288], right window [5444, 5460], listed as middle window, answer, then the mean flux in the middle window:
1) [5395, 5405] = 0.03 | 8.73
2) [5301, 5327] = -0.09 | 9.43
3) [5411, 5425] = -0.06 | 9.51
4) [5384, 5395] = -0.03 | 9.17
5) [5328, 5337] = -0.04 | 9.06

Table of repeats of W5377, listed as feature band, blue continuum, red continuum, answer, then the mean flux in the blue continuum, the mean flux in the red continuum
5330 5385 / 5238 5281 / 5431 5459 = -1.71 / 8.58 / 9.12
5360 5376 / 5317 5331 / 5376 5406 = 0.29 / 9.14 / 9.02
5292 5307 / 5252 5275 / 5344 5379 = -1.42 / 8.46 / 9.12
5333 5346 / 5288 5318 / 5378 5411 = 0.09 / 9.53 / 8.98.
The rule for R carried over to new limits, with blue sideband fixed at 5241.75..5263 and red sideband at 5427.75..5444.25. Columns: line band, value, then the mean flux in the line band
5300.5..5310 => -0.59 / 9.4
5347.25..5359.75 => -0.53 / 9.35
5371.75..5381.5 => -0.04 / 9.06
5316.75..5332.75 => -0.40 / 9.12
